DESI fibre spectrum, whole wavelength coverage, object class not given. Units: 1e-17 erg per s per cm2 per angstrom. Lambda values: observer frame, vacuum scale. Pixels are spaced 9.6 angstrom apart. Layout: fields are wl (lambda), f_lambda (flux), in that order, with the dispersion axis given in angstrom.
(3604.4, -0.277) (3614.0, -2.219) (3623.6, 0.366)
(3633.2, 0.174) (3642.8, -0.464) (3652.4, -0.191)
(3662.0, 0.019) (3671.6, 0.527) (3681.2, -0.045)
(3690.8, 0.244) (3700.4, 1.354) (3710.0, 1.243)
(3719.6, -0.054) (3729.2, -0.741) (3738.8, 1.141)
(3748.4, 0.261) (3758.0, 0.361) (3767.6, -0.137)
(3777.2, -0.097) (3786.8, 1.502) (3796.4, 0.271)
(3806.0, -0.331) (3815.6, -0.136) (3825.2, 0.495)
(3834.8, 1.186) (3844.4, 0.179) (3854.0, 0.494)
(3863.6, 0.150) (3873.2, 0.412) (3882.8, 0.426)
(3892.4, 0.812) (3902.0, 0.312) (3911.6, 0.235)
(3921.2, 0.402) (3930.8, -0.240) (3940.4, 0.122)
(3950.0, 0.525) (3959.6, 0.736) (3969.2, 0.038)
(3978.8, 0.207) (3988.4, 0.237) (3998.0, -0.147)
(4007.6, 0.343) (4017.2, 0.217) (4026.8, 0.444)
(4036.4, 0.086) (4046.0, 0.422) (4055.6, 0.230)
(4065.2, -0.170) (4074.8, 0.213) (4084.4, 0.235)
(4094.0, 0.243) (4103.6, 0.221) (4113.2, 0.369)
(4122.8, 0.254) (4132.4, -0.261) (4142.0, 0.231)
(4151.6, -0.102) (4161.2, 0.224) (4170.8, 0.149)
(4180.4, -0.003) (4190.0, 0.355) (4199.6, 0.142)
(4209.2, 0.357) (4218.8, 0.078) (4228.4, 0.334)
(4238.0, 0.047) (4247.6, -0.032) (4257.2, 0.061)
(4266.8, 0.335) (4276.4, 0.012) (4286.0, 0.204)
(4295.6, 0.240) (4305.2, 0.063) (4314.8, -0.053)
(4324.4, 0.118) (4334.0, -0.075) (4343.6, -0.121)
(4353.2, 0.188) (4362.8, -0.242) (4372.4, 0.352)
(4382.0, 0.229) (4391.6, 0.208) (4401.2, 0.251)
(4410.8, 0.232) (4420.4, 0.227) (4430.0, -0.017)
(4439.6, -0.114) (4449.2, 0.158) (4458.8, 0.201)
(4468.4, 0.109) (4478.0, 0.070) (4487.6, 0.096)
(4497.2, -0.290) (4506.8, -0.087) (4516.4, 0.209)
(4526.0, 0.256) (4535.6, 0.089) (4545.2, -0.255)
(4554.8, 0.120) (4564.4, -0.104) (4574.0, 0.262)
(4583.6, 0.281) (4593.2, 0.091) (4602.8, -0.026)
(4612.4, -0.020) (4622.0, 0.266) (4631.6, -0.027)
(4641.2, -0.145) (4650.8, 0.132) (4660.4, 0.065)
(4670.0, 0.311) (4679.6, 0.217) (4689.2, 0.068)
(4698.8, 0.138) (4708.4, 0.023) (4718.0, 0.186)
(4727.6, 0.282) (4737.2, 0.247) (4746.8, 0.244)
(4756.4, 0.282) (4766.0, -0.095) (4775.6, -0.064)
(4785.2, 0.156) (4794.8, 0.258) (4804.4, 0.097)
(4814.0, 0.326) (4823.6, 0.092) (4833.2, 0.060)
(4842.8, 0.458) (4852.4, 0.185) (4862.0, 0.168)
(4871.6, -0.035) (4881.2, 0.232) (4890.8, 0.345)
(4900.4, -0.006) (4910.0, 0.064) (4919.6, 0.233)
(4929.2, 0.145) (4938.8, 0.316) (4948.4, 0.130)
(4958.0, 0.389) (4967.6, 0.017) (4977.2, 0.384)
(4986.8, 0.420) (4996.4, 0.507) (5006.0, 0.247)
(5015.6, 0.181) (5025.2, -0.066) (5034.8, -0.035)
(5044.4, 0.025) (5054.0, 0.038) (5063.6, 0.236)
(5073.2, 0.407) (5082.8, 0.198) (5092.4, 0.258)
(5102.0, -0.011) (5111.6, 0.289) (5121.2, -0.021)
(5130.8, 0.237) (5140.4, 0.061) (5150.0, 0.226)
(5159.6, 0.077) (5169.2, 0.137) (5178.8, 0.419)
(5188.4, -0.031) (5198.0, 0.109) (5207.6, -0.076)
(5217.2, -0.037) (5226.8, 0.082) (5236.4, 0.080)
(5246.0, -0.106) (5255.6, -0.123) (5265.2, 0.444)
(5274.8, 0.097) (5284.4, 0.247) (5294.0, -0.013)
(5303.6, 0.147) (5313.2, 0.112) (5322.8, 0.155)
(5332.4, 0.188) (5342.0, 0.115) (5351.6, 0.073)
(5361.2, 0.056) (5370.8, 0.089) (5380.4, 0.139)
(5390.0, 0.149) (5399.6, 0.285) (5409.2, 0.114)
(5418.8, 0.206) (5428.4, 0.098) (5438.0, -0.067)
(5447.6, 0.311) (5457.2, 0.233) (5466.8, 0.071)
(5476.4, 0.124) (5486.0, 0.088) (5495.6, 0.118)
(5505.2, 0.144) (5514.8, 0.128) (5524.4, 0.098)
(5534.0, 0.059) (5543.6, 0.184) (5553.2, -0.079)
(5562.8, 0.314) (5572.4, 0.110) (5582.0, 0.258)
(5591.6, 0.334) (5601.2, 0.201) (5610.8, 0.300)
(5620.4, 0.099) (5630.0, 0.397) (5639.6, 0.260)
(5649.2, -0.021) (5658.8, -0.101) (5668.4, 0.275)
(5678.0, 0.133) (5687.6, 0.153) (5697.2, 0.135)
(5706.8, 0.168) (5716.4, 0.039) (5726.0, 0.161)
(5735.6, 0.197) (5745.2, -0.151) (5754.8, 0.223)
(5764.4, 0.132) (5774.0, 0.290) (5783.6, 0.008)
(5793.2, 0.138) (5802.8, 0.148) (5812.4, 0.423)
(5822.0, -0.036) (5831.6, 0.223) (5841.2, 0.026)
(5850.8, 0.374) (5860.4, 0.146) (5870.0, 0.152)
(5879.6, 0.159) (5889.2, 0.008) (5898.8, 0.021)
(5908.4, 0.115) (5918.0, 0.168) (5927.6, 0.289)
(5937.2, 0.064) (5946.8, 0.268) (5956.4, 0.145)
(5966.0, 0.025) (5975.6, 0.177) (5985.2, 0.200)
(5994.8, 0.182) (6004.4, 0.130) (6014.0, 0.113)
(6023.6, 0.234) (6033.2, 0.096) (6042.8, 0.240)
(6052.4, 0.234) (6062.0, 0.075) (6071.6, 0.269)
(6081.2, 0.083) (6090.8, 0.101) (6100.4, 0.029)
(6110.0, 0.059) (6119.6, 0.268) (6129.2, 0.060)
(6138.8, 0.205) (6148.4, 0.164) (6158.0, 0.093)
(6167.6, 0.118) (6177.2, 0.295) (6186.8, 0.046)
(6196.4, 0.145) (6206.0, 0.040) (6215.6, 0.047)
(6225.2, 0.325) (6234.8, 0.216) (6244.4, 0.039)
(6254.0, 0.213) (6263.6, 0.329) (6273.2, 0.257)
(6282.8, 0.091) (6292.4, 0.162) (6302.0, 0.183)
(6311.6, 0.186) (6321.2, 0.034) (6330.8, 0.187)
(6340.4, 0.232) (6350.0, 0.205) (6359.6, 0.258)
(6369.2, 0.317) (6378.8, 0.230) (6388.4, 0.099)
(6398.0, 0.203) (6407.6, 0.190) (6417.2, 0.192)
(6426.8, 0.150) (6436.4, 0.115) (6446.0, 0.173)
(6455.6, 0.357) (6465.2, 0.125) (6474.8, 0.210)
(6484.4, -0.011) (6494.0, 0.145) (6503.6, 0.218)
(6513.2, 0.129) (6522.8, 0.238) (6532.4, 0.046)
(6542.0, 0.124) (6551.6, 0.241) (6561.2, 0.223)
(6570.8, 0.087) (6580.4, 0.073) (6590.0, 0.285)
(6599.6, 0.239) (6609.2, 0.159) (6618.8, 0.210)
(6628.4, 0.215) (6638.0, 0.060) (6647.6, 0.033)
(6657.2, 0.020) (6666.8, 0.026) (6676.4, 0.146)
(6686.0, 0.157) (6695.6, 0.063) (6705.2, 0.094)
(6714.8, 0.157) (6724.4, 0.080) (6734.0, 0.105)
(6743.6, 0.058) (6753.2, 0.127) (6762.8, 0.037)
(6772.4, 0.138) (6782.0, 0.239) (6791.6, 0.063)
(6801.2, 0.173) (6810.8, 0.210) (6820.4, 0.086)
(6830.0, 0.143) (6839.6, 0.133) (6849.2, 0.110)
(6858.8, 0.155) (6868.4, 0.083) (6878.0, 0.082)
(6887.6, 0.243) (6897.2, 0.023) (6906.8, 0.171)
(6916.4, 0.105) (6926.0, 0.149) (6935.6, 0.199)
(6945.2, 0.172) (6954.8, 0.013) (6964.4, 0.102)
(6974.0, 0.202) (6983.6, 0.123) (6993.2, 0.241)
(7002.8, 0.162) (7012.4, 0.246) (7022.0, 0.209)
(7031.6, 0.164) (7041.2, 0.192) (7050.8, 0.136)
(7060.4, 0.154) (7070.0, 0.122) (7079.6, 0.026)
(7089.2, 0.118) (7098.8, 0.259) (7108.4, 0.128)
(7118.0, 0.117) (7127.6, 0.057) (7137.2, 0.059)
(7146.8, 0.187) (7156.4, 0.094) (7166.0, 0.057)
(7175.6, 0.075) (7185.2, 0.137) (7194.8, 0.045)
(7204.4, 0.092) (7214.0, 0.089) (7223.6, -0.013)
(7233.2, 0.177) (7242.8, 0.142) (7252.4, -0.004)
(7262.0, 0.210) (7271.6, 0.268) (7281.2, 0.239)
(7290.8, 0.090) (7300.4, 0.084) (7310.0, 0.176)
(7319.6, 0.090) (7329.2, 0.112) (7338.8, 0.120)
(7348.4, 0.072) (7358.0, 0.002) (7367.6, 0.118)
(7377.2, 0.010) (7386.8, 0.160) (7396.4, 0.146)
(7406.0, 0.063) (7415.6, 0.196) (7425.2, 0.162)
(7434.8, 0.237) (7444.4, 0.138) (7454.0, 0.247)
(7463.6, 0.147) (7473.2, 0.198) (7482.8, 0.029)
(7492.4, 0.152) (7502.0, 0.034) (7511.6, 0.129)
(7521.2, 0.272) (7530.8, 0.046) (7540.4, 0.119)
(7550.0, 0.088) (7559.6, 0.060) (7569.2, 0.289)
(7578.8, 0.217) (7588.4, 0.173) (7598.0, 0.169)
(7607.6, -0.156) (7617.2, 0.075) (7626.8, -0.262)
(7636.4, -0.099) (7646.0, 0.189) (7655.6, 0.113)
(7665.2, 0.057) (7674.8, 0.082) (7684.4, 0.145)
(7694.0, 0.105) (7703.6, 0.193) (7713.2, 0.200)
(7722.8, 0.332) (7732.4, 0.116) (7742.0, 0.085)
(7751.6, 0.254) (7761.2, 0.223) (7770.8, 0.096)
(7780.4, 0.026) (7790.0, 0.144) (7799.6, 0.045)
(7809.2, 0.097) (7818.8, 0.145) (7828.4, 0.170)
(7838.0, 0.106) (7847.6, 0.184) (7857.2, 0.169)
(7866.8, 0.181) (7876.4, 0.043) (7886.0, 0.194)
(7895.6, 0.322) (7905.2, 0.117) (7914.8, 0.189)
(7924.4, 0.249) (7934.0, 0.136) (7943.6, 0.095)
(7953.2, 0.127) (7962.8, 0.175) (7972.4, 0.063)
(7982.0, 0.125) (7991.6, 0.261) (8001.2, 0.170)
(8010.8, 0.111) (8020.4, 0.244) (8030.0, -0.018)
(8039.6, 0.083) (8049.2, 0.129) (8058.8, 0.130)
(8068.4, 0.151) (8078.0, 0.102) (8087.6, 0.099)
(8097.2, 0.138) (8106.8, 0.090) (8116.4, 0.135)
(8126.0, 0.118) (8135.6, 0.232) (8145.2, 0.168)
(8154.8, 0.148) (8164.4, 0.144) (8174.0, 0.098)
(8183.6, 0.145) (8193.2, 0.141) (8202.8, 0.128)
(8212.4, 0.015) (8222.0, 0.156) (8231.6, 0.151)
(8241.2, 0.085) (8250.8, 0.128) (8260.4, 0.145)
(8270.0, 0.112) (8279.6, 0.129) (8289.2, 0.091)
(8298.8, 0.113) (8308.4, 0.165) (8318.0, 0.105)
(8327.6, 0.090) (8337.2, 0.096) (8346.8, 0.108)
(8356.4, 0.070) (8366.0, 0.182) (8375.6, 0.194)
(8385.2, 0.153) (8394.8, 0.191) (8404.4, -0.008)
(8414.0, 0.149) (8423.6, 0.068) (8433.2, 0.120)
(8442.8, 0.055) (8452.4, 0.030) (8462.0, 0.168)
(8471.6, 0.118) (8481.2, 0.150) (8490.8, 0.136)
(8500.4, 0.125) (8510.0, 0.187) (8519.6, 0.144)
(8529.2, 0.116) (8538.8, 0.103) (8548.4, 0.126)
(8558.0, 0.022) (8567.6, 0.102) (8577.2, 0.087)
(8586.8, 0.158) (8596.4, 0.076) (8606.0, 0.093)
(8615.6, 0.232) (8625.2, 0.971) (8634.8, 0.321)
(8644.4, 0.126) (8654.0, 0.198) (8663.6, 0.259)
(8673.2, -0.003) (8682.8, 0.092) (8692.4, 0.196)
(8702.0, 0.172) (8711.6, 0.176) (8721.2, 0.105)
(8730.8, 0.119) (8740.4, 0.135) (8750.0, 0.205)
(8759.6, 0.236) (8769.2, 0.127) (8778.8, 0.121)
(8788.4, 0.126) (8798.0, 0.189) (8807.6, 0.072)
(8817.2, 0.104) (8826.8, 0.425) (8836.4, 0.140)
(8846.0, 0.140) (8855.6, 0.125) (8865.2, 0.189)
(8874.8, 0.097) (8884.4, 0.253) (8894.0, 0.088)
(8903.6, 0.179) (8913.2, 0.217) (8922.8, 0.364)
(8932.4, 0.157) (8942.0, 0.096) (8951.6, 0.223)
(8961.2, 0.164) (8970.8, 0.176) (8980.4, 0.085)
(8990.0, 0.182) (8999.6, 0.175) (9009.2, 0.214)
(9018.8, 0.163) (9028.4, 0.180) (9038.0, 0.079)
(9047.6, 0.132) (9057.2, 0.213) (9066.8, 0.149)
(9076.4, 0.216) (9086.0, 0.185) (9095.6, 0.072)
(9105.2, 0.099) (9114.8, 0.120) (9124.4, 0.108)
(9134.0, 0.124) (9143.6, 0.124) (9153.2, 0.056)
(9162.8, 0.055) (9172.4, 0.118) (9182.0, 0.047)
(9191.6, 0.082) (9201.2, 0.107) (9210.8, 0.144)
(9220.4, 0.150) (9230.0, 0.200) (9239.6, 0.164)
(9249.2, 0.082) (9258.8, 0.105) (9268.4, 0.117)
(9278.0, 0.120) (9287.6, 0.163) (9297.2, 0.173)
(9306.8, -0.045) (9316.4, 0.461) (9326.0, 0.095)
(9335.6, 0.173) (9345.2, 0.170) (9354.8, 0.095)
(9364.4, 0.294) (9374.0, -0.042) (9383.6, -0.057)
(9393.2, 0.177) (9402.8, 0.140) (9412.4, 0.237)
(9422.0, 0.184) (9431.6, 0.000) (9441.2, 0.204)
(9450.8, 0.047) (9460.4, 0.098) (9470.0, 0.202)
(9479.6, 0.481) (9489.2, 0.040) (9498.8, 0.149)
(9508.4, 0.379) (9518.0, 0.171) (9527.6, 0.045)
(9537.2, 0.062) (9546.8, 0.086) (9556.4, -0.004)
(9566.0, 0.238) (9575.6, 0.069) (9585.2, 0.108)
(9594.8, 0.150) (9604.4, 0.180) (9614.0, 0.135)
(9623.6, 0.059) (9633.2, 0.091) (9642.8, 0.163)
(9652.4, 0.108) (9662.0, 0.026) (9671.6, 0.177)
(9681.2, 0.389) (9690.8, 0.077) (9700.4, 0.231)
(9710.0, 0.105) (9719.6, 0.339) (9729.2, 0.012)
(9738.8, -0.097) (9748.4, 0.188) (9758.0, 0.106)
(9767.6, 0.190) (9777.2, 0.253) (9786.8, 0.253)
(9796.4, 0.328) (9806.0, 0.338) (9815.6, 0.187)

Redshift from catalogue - 1.313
